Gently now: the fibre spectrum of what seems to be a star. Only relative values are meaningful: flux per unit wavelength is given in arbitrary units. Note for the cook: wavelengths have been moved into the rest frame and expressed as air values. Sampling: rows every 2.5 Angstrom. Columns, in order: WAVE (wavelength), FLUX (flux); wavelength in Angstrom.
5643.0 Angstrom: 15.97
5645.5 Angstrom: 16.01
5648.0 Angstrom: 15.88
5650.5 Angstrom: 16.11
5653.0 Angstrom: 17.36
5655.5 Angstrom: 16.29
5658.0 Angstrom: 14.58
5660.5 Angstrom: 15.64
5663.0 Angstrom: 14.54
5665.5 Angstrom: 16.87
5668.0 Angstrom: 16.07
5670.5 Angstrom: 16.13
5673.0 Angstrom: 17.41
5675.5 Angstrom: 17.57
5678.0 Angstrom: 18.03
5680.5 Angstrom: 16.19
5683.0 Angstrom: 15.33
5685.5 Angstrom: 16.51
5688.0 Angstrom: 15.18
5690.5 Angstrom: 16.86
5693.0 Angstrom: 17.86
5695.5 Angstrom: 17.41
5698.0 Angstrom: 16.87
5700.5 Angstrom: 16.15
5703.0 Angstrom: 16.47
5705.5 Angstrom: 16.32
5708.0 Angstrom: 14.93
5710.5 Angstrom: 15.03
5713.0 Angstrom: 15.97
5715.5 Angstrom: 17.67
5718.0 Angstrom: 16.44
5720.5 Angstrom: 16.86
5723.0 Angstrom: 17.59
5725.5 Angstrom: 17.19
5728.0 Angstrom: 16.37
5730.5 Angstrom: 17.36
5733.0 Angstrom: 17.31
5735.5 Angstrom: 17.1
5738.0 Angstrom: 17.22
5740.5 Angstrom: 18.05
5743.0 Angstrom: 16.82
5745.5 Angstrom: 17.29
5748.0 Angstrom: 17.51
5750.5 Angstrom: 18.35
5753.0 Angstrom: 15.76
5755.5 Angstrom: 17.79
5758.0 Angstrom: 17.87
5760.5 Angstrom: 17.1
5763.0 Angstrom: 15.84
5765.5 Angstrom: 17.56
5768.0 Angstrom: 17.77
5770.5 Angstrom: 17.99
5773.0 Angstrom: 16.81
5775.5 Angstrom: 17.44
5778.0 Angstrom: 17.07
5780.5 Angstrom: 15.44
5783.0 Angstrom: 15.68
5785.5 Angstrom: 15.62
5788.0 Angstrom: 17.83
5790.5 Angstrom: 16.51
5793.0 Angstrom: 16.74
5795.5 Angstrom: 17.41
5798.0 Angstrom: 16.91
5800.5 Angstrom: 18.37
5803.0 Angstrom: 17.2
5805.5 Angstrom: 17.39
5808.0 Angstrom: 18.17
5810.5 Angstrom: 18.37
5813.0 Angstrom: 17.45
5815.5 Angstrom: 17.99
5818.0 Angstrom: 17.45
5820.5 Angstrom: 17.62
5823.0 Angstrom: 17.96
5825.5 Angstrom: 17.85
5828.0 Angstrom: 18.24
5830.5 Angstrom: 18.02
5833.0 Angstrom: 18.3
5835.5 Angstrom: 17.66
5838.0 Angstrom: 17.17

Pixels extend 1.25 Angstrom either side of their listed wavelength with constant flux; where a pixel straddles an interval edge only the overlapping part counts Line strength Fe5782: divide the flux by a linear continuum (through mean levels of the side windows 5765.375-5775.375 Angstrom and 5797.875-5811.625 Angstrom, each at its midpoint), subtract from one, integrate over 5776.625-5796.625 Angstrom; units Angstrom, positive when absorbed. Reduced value 1.3 Angstrom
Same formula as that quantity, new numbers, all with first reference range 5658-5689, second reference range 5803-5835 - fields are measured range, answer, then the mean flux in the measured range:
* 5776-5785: 0.7 Angstrom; 16.1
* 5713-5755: -0.6 Angstrom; 17.2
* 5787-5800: 0.3 Angstrom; 17.1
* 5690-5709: -0.1 Angstrom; 16.6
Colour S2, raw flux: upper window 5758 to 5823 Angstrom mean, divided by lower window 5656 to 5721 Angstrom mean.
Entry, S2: 1.05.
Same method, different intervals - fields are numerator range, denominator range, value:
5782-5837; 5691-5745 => 1.04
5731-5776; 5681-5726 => 1.05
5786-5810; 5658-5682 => 1.06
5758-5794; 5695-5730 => 1.02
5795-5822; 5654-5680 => 1.08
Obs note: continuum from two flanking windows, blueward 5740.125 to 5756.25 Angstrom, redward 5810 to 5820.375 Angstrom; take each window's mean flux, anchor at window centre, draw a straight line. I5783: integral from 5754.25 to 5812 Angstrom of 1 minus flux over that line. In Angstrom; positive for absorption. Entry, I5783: 1.2 Angstrom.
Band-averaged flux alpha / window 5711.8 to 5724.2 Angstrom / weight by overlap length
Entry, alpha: 16.9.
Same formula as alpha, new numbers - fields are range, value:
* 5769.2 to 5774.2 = 17.4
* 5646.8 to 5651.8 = 16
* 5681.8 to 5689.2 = 15.7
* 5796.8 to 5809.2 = 17.6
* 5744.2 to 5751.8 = 17.7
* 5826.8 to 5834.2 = 18.2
